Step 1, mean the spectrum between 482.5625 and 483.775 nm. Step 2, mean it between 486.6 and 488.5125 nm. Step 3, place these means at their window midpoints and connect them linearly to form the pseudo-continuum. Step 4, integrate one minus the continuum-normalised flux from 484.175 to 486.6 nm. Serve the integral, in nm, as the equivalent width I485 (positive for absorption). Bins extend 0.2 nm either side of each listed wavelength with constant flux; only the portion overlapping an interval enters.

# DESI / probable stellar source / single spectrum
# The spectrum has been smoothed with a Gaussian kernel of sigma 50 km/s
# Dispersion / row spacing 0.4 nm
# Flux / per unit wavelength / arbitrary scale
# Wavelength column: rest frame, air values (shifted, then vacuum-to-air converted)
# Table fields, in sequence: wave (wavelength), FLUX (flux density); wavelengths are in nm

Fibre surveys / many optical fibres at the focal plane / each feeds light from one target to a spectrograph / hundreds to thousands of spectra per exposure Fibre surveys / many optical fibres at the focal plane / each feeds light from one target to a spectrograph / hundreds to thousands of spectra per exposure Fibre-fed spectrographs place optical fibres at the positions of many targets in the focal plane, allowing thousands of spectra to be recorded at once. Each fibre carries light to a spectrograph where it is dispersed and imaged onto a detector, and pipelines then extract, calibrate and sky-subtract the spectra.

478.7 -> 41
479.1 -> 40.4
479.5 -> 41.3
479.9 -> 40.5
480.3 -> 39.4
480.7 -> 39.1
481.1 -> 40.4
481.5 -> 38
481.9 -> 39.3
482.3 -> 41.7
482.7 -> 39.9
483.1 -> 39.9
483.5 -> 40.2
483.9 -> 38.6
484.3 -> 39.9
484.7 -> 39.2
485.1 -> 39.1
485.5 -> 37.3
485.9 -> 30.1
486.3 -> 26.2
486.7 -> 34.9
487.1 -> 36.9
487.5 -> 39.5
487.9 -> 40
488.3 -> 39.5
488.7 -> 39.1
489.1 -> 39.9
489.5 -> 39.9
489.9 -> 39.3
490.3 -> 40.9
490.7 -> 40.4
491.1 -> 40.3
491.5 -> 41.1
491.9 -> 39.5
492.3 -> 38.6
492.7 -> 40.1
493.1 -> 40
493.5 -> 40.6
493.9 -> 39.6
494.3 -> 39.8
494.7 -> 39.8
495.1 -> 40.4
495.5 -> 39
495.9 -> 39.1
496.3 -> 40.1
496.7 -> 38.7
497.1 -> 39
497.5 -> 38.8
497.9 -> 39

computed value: 0.25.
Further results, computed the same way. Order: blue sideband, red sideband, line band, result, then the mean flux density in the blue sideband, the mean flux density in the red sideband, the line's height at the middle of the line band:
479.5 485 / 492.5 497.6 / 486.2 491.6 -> 0.148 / 39.7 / 39.6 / 39.7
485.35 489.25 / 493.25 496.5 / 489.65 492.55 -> -0.150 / 36.3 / 39.8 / 38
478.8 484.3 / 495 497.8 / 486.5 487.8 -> 0.077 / 39.9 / 39.3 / 39.7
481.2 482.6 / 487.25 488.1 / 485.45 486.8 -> 0.282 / 39.7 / 39.6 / 39.6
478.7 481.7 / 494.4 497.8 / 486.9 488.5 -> 0.028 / 39.9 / 39.4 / 39.7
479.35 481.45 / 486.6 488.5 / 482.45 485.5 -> -0.022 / 40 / 38.3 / 39.1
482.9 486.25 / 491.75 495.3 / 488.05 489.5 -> -0.037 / 37.5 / 39.8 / 38.6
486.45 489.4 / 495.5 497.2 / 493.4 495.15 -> -0.044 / 38.4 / 39.2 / 39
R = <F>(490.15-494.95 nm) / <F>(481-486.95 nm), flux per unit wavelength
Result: 1.1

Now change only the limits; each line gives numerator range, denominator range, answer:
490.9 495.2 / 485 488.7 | 1.11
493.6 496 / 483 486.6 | 1.08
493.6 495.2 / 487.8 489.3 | 1.01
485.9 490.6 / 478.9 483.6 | 0.94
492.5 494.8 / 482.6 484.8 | 1.01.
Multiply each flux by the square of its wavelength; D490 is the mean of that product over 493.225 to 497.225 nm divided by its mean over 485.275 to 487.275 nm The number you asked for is 1.2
